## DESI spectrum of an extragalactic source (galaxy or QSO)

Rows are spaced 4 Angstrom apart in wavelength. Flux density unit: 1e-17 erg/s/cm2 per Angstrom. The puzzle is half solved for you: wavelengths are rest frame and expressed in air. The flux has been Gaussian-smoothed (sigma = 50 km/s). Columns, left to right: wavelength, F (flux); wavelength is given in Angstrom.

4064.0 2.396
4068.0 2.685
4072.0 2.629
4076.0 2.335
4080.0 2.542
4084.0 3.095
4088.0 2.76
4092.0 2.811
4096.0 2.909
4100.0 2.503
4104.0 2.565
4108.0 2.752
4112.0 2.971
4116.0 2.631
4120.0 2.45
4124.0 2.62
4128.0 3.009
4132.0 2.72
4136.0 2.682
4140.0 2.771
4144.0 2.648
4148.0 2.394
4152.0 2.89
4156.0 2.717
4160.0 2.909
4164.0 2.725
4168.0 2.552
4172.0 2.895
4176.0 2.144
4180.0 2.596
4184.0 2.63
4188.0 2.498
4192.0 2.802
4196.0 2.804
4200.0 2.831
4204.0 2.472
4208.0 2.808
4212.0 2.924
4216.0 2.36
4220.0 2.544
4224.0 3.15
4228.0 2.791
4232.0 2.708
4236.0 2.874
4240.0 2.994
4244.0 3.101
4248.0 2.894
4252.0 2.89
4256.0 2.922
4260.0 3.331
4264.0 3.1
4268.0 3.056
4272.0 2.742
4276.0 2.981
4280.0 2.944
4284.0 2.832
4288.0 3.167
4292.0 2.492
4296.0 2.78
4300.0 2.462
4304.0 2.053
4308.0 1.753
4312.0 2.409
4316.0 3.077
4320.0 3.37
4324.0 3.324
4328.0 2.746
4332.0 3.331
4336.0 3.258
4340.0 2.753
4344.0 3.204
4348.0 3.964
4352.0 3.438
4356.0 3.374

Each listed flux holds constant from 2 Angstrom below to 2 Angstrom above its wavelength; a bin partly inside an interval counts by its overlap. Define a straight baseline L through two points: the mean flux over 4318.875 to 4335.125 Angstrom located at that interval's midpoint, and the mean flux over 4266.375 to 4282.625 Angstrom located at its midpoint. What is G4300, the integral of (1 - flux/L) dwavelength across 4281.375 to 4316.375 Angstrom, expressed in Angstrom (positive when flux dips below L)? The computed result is 5.76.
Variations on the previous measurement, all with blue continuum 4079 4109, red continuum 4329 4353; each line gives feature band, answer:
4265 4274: 0.6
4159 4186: 2.7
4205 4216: 1.0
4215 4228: 1.3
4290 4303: 2.7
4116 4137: 1.0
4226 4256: 1.8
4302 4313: 4.0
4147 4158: 0.7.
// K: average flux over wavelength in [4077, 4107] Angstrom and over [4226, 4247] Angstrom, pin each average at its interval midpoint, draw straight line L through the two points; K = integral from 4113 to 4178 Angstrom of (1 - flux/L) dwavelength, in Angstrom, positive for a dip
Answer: 2.6 Angstrom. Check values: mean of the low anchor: 2.73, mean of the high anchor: 2.89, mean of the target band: 2.68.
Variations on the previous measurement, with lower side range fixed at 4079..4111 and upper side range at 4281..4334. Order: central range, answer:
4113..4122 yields 0.5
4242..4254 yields -0.9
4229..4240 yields -0.3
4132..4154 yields 0.6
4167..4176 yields 0.5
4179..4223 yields 1.3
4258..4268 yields -1.5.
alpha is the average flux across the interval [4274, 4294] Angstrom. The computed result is 2.88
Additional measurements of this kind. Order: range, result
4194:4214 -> 2.77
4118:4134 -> 2.7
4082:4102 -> 2.82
